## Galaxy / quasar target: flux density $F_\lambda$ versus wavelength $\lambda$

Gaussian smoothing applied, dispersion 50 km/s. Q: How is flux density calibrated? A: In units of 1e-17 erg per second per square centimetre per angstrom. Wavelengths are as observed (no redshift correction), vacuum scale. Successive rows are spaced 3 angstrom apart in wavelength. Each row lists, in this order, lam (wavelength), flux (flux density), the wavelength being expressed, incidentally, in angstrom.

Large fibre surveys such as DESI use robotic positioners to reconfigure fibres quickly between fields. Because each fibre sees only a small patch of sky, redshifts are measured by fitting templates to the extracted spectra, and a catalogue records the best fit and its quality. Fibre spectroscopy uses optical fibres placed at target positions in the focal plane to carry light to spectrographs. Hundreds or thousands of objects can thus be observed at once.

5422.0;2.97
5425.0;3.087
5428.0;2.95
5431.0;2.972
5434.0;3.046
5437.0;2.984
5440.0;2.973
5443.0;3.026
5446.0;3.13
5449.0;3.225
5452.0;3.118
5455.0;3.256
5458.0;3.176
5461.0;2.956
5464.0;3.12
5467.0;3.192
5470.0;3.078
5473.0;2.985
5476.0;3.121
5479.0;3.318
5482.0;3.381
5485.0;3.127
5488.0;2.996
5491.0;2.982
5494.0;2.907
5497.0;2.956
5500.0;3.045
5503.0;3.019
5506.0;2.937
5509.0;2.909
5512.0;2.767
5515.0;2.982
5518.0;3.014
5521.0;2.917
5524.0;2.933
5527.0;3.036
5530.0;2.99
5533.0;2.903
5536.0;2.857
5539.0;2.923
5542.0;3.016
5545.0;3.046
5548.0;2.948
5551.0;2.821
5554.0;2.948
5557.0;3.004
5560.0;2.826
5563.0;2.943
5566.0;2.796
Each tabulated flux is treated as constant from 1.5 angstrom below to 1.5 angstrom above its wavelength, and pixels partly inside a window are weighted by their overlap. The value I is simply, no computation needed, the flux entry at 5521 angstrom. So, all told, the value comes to 2.917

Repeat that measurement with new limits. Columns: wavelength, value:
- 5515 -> 2.982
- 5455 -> 3.256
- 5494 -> 2.907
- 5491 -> 2.982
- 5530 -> 2.99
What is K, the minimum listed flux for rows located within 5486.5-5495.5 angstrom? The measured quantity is 2.907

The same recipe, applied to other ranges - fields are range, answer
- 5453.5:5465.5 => 2.956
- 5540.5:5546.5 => 3.016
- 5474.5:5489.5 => 2.996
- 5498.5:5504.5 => 3.019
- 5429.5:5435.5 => 2.972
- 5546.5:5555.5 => 2.821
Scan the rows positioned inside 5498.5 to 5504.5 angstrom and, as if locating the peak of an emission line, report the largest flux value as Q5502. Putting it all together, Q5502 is 3.045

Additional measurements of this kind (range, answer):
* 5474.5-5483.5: 3.381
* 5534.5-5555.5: 3.046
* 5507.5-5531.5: 3.036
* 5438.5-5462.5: 3.256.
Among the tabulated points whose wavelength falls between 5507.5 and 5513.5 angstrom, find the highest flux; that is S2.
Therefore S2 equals 2.909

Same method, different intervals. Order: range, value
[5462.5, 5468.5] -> 3.192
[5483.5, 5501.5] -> 3.127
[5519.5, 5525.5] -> 2.933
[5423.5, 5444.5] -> 3.087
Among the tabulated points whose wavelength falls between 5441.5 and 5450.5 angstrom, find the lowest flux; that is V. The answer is 3.026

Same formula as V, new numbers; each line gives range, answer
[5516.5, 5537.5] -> 2.857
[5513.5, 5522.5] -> 2.917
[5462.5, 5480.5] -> 2.985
